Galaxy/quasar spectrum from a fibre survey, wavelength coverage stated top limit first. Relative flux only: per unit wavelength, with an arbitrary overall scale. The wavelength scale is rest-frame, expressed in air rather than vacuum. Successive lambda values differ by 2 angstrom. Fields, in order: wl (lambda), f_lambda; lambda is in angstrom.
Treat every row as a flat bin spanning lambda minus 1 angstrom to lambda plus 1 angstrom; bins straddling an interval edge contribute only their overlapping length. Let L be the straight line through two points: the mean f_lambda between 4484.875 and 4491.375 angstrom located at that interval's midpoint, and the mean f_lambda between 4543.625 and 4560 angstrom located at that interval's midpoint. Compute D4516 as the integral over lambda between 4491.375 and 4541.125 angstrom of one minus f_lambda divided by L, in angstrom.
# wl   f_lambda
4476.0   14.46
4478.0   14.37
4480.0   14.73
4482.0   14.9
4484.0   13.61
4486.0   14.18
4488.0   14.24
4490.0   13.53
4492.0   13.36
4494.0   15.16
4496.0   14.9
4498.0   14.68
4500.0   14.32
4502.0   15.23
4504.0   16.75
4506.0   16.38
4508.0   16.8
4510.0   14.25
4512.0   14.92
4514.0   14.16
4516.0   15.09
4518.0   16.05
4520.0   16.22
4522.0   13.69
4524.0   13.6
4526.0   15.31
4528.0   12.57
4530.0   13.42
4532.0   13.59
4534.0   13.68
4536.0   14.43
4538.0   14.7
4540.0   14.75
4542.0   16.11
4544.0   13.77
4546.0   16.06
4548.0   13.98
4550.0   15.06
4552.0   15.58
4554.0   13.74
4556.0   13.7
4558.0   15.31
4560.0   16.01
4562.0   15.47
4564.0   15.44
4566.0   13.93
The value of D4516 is -1.52 angstrom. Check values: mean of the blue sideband 13.9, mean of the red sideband 14.8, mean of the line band 14.7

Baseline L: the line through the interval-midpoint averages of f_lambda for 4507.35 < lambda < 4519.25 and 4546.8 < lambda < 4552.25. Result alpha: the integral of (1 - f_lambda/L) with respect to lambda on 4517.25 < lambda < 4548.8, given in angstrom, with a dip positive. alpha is 1.05 angstrom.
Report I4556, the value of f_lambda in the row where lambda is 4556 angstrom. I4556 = 13.7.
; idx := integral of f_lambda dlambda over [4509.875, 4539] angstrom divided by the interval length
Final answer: 14.4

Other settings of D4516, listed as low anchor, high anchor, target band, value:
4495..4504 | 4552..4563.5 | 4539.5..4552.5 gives -0.1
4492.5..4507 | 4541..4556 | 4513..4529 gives 0.5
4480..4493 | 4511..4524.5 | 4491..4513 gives -1.1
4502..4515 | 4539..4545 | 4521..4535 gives 1.3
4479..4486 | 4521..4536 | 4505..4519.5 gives -1.5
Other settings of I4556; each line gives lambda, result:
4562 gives 15.47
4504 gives 16.75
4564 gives 15.44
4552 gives 15.58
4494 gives 15.16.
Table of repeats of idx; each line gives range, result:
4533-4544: 14.6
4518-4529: 14.4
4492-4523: 15.2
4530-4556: 14.5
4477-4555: 14.7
